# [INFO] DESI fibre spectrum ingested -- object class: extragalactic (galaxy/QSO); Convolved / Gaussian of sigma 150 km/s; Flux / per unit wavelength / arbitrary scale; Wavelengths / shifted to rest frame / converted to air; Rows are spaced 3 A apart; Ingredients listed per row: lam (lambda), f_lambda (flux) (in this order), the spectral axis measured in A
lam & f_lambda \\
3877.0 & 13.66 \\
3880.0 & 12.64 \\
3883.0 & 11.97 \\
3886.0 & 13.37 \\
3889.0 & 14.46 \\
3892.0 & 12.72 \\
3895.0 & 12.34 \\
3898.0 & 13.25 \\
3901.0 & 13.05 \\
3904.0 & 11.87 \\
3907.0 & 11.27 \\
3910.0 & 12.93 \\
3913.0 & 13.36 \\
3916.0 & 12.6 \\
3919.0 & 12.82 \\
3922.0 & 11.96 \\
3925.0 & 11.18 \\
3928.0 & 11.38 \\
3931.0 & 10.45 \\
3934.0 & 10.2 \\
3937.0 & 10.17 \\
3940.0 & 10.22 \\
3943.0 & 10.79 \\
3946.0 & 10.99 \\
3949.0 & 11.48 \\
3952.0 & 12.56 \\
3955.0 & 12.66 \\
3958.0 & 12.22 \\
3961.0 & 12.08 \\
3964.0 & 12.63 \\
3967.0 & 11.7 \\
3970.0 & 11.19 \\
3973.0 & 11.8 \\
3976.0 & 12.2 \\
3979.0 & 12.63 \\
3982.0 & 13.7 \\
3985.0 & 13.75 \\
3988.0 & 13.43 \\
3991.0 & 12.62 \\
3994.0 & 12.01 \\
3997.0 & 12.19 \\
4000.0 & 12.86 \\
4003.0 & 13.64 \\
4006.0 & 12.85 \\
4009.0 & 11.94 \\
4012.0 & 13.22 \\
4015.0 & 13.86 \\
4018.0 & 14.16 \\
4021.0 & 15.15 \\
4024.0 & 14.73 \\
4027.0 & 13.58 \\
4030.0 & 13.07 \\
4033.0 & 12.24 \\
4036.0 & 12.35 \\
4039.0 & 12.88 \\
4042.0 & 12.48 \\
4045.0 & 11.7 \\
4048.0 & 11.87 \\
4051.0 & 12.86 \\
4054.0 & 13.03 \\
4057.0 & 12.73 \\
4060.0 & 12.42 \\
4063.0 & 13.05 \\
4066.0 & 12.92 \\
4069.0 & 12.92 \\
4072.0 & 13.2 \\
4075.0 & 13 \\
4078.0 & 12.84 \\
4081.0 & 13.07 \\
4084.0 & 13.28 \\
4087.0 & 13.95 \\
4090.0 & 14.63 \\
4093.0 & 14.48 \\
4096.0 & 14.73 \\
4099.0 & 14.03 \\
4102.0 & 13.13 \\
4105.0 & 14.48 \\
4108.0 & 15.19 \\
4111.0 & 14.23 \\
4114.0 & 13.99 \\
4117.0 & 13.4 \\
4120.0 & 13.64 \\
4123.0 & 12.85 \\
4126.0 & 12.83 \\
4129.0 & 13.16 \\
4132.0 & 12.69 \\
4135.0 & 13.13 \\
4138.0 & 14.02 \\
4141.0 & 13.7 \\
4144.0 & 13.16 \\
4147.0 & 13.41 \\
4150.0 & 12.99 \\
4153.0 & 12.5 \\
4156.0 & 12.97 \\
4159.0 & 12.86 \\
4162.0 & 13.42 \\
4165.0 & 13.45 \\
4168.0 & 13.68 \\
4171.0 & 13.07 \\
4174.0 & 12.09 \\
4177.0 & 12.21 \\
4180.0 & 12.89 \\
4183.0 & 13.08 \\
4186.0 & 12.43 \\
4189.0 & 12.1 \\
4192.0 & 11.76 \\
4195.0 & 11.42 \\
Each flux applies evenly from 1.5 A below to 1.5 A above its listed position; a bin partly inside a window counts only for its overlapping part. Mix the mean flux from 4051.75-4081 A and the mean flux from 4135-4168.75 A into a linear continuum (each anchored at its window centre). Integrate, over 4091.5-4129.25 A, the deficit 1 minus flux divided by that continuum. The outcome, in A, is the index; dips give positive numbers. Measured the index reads -2.3 A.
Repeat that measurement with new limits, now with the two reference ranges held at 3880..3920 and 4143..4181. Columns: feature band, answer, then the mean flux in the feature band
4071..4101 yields -1.87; 13.7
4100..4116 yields -1.54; 14.2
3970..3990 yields 0.07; 12.8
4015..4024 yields -1.17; 14.5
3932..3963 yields 3.53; 11.3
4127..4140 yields -0.30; 13.3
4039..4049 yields 0.56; 12.2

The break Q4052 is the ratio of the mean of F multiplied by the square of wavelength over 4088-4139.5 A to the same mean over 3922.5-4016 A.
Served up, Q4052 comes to 1.23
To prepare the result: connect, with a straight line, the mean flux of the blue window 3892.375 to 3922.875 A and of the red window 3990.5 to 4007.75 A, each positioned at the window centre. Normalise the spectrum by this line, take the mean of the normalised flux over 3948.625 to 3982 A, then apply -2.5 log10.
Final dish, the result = 0.04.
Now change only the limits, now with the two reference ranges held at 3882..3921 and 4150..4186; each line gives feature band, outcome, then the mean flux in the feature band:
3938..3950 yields 0.18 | 10.8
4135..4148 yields -0.05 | 13.5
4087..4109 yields -0.12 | 14.3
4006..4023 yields -0.07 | 13.6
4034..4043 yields 0.02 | 12.6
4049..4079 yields 0.00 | 12.9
